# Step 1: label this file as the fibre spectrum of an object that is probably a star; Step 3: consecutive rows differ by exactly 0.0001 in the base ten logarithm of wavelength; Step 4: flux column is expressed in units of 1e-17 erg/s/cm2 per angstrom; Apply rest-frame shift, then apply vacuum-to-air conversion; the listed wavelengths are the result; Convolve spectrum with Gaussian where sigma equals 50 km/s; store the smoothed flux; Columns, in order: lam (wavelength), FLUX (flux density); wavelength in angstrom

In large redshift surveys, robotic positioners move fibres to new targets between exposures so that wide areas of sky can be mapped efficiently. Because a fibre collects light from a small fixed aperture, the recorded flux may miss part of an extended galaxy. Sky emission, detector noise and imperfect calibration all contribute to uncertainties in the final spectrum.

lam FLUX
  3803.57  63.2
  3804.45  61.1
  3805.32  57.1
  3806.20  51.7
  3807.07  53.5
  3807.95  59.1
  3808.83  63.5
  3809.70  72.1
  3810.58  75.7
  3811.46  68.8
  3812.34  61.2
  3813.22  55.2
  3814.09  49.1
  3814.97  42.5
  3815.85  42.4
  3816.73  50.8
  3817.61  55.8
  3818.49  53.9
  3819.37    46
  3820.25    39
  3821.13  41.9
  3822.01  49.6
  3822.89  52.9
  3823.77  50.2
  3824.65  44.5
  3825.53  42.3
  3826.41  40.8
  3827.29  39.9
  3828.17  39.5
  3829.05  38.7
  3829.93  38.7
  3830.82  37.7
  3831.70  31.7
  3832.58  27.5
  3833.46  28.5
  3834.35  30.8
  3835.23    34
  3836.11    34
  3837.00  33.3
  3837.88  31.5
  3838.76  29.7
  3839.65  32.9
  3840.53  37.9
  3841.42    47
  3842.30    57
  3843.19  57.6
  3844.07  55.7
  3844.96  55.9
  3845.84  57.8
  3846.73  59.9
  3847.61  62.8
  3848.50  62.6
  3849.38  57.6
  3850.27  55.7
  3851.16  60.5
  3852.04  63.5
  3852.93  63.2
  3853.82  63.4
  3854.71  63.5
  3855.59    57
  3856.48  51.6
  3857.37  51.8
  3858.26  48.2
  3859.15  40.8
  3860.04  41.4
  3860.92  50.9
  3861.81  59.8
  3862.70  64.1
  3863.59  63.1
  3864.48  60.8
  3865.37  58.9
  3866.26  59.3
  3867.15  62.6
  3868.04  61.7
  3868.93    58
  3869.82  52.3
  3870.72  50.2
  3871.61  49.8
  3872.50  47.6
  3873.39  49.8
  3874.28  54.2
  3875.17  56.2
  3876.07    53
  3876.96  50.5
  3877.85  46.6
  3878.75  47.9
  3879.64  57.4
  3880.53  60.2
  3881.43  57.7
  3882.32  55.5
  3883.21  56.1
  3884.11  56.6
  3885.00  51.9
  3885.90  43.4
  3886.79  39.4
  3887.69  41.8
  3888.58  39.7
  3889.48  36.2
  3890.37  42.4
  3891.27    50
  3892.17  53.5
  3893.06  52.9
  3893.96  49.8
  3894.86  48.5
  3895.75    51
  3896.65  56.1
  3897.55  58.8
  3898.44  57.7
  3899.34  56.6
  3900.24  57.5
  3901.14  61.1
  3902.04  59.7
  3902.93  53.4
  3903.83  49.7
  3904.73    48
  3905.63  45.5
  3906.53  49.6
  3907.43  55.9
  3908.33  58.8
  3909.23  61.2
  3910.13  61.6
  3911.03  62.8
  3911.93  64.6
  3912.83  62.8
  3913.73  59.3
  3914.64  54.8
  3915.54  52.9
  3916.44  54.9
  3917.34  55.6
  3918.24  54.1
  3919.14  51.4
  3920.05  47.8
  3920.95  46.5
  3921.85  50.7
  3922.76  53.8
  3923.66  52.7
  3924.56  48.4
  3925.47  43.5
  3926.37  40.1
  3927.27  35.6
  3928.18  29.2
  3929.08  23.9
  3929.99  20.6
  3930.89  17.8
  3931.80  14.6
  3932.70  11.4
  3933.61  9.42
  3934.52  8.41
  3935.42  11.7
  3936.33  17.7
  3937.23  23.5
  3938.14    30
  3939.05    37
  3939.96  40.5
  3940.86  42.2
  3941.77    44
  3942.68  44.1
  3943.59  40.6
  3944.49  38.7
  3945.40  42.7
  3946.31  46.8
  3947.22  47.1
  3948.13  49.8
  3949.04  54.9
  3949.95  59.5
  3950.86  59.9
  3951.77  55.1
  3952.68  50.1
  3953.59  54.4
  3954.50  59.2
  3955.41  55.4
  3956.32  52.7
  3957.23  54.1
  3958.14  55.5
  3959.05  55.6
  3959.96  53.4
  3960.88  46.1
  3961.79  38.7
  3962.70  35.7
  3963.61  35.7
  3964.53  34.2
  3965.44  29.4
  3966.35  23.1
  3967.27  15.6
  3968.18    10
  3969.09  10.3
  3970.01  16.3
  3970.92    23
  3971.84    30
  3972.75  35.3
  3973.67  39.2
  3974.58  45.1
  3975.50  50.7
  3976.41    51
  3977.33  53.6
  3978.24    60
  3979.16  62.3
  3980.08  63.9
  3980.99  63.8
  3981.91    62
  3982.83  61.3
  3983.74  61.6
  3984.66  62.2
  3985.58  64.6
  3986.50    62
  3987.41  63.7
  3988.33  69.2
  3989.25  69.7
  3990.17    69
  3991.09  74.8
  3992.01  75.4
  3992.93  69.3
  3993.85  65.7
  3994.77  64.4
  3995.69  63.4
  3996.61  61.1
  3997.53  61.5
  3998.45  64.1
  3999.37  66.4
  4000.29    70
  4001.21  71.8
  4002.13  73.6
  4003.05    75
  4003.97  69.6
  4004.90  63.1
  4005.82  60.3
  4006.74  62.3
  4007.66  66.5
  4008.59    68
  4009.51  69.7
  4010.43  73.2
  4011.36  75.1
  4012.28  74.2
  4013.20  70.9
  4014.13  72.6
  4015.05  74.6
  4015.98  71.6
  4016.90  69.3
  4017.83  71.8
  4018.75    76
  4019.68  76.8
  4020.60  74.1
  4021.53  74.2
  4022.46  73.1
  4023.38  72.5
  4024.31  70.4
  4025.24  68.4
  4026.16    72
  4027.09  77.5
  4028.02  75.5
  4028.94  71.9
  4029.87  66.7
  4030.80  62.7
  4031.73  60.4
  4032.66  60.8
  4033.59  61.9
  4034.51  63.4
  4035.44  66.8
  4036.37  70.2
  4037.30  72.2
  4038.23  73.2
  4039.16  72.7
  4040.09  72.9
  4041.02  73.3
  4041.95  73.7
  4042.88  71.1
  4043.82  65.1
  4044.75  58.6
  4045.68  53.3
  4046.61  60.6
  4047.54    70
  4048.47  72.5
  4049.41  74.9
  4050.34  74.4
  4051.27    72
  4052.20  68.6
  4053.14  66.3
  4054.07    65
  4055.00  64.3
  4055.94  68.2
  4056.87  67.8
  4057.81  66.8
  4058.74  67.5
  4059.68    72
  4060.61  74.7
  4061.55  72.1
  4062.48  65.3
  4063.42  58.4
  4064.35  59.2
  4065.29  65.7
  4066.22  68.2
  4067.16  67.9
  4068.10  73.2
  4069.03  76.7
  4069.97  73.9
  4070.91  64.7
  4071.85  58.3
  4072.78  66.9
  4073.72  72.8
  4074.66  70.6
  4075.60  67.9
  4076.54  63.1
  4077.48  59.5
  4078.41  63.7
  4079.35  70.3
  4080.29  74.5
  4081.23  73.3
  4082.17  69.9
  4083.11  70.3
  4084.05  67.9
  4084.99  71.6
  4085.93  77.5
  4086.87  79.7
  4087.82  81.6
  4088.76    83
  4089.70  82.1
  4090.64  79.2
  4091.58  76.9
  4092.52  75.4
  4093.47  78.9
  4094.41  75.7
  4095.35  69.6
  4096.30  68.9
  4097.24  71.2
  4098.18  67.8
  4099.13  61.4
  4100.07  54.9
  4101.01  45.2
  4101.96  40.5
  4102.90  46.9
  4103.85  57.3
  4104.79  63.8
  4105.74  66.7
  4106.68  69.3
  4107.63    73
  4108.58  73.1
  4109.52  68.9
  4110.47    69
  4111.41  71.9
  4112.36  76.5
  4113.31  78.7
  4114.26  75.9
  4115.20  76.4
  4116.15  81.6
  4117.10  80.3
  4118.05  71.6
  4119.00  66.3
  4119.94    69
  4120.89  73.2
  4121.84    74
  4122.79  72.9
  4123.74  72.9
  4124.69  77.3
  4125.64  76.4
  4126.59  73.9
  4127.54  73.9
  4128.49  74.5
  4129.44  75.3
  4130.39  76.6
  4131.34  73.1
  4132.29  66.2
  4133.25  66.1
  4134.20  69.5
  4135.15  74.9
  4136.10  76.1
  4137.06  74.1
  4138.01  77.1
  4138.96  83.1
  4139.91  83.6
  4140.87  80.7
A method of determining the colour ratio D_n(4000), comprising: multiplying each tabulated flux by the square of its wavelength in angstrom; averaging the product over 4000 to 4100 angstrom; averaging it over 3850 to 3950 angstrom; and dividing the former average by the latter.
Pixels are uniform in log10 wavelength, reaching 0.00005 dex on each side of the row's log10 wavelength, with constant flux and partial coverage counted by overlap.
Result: 1.6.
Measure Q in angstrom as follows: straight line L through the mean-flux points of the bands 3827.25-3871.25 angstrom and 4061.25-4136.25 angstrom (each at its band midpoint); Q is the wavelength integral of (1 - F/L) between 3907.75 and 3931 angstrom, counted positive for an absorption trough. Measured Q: 2.6 angstrom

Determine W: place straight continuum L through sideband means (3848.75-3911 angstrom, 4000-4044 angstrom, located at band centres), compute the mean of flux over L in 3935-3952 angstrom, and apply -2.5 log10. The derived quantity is 0.432 mag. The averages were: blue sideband 53.9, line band 41.2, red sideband 70.3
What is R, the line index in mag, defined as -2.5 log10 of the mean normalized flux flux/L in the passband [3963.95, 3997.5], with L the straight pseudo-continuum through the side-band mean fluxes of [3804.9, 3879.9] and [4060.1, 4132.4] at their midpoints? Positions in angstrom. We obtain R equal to 0.20 mag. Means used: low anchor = 50.8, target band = 51.1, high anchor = 70.3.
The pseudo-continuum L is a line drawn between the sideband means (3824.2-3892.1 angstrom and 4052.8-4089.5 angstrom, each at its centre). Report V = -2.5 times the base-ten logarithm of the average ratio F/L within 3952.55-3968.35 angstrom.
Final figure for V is 0.35 mag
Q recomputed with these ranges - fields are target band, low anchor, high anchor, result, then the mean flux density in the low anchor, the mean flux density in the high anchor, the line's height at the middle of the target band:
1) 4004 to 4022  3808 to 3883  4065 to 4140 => -1.9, 50.9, 71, 64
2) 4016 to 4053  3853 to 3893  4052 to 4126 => -2.4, 52.7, 69.6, 65.4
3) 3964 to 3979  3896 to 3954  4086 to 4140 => 5.4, 45.4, 71.8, 52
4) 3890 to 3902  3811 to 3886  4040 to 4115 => 0.1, 50.2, 68.8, 54.1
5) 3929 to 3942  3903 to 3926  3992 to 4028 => 7.8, 53.8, 70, 57.4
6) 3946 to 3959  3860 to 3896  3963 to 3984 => -3.3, 52.4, 40.5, 43.2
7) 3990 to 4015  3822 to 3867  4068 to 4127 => -2.6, 48.7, 70.4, 62.2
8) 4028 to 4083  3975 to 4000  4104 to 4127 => 0.5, 63.6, 72.8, 68.5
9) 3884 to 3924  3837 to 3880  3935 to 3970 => -4.7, 53.6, 40.6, 47.3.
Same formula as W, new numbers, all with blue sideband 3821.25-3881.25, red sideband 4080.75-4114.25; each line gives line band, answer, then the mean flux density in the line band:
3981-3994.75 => -0.09 mag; 66.3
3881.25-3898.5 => 0.07 mag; 49.7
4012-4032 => -0.13 mag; 71.8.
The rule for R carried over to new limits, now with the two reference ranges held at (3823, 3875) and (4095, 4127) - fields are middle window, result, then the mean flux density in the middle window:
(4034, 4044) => -0.115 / 70.5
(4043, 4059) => -0.043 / 66.9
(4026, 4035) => -0.073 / 67.1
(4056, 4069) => -0.046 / 68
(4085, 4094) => -0.176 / 78.9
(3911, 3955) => 0.299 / 42.2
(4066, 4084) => -0.043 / 68.7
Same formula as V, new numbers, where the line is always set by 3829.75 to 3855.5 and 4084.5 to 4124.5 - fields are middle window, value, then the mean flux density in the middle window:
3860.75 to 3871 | -0.18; 58.8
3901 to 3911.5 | -0.05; 55.5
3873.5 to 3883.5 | -0.07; 54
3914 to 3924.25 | 0.04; 52.4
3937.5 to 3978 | 0.34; 42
